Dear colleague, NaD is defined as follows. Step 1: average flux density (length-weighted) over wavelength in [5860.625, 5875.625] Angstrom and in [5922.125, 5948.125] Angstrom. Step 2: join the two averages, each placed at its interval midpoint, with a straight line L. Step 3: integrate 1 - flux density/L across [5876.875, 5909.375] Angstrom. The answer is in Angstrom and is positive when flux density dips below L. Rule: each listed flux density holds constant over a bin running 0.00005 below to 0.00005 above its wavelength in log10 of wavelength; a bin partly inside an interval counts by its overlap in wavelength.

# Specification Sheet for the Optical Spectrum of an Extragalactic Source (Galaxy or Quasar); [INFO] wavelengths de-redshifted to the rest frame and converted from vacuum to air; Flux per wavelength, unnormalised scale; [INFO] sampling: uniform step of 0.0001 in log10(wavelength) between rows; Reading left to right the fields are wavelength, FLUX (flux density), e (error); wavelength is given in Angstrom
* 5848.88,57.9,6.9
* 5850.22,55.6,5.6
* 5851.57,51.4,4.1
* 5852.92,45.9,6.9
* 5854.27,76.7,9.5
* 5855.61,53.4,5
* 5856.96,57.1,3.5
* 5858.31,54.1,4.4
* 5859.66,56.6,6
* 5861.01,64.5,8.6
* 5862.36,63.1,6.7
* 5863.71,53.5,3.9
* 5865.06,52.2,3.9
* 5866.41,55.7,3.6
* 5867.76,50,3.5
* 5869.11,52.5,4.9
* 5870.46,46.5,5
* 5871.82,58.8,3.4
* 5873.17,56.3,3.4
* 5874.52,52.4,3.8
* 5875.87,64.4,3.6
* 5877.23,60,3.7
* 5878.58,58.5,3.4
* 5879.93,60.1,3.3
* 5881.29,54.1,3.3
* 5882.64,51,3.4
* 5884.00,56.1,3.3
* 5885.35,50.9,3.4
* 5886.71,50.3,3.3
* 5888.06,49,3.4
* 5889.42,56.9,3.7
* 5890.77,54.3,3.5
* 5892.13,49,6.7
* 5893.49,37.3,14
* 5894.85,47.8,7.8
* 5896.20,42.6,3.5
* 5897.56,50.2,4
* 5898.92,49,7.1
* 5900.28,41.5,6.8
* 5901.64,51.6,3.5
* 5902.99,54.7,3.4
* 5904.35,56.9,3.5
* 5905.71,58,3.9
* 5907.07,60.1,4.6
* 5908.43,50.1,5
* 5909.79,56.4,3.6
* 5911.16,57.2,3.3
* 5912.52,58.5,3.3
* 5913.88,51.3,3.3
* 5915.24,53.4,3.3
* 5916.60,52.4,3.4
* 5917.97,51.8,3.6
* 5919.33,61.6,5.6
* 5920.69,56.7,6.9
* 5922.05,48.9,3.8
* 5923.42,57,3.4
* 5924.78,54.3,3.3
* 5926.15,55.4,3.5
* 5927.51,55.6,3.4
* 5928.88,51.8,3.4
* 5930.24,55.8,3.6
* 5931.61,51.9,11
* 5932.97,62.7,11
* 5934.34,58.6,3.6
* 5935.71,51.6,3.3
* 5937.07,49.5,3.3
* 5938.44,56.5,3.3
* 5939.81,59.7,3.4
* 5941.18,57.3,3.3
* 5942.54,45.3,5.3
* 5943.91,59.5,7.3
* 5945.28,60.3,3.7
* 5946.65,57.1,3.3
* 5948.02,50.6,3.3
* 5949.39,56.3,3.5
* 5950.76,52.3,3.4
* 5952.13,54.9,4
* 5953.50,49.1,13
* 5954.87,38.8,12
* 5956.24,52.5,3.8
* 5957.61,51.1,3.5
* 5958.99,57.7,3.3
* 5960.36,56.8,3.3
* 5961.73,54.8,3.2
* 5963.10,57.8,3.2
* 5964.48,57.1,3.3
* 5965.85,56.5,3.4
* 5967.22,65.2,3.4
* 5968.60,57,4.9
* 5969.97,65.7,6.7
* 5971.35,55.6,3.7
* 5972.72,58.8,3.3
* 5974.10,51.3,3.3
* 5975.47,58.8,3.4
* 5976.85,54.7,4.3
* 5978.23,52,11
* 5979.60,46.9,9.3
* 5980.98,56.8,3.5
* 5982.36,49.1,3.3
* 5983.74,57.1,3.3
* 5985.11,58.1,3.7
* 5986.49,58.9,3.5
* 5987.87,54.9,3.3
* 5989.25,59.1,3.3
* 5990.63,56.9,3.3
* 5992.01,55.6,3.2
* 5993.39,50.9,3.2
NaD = 1.8 Angstrom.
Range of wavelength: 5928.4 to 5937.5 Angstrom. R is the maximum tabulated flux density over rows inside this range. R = 62.7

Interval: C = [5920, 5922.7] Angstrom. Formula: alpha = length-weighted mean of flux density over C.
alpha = 53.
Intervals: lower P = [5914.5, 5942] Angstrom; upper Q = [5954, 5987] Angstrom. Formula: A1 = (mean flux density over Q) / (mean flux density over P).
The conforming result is 1.00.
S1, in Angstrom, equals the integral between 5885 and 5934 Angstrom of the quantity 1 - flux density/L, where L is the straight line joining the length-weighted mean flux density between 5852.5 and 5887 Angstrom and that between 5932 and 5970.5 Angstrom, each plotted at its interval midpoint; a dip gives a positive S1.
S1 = 2.5 Angstrom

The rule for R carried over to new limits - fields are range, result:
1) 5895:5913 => 60.1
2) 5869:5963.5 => 64.4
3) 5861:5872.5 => 64.5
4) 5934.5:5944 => 59.7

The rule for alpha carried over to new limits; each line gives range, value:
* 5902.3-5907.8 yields 57.4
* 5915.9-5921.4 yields 55.6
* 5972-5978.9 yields 55.1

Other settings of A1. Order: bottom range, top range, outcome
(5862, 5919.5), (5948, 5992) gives 1.03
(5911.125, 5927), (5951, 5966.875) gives 0.98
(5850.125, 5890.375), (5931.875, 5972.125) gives 1.00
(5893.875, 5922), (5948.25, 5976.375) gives 1.05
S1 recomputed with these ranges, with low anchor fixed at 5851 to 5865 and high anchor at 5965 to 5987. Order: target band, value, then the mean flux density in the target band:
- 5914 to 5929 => 0.6 Angstrom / 54.4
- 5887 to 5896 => 1.3 Angstrom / 48.8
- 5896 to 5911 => 1.2 Angstrom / 52.4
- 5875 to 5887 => 0.2 Angstrom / 56.3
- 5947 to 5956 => 0.9 Angstrom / 50.7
